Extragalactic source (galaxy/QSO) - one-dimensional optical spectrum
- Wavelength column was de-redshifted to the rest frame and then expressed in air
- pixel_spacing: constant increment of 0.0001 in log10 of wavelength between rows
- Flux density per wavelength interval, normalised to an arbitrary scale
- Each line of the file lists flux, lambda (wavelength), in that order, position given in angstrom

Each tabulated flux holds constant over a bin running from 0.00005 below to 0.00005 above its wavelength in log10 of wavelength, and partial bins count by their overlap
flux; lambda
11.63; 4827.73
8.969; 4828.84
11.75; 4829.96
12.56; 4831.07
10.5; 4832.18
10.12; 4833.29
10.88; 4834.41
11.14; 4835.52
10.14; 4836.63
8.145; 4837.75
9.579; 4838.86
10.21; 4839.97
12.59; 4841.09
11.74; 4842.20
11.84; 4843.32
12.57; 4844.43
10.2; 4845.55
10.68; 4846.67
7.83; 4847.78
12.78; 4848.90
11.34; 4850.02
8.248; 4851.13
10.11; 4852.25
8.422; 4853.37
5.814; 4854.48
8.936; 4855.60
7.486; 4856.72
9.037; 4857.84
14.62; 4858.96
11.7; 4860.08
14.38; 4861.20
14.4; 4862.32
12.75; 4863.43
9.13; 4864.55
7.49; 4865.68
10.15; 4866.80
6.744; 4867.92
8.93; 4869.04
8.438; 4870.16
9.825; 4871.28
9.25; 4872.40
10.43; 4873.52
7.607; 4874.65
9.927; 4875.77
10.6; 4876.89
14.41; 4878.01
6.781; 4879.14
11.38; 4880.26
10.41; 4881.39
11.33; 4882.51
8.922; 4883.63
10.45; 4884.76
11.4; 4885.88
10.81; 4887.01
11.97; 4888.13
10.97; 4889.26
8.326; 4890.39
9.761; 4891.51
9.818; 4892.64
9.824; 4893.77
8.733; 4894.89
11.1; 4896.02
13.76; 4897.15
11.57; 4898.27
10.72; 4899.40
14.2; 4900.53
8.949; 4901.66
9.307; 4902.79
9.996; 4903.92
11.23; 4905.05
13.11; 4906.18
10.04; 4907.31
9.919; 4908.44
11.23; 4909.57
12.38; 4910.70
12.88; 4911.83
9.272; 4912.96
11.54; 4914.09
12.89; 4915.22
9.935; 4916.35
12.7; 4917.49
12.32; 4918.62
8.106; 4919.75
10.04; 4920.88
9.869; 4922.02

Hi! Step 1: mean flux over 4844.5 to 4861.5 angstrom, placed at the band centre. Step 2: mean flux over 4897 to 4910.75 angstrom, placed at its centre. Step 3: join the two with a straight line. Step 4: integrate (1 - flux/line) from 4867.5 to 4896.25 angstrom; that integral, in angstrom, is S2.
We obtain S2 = 2.1 angstrom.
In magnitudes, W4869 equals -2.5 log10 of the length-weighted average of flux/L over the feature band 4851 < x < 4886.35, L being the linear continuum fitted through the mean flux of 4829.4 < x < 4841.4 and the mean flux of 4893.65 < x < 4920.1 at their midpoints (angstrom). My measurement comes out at 0.09 mag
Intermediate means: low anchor 10.7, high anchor 11.1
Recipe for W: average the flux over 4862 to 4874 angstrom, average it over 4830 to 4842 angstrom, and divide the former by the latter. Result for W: 0.91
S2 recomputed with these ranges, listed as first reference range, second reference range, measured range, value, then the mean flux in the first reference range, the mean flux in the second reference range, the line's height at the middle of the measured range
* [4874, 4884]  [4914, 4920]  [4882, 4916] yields -0.2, 10.2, 11.4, 10.8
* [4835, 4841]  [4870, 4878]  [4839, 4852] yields -1.1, 10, 9.84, 10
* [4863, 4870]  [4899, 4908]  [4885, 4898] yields -0.4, 9.08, 10.9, 10.3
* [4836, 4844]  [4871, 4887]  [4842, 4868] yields 0.2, 10.7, 10.2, 10.5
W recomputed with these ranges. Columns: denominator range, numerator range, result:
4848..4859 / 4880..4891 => 1.13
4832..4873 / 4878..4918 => 1.06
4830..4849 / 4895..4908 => 1.04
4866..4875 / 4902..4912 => 1.23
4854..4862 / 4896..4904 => 1.08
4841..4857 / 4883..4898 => 1.05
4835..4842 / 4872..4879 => 0.98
